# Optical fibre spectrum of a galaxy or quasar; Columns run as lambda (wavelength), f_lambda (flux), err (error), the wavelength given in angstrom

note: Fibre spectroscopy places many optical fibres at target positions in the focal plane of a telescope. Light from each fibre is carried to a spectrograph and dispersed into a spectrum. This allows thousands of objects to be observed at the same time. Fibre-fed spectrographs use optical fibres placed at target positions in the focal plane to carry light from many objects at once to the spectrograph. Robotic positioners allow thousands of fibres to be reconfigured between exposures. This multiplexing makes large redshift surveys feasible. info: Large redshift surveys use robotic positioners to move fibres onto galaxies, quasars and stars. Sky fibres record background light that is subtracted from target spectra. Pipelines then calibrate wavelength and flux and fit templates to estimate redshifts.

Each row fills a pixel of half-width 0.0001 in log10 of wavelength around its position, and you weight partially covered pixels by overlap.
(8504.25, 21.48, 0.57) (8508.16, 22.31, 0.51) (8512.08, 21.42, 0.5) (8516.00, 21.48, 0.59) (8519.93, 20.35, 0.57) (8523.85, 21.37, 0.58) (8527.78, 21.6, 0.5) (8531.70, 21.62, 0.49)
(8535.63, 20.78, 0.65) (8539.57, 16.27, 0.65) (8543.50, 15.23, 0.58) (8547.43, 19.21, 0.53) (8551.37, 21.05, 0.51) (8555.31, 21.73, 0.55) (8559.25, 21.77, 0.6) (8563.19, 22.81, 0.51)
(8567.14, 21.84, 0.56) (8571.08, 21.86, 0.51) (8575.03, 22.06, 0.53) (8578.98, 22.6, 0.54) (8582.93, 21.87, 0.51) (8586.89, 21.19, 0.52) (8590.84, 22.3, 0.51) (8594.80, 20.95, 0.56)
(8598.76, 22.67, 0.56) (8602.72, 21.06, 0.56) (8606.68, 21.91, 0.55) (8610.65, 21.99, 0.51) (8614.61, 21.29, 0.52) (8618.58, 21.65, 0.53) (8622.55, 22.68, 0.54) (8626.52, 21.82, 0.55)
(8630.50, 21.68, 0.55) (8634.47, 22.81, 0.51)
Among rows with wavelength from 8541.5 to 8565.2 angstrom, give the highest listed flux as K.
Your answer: 22.81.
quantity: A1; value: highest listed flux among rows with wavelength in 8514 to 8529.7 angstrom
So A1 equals 21.6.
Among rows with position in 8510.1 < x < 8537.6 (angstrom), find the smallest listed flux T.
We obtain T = 20.35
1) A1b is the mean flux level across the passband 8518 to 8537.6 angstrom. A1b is 21.2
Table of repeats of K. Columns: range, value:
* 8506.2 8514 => 22.31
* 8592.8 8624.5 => 22.68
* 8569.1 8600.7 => 22.67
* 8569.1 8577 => 22.06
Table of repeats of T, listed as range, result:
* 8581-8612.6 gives 20.95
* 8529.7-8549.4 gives 15.23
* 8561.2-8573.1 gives 21.84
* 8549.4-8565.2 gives 21.05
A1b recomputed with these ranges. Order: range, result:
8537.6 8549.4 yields 16.9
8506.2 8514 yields 21.9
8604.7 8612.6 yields 21.9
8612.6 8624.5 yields 21.9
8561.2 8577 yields 22.1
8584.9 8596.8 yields 21.5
